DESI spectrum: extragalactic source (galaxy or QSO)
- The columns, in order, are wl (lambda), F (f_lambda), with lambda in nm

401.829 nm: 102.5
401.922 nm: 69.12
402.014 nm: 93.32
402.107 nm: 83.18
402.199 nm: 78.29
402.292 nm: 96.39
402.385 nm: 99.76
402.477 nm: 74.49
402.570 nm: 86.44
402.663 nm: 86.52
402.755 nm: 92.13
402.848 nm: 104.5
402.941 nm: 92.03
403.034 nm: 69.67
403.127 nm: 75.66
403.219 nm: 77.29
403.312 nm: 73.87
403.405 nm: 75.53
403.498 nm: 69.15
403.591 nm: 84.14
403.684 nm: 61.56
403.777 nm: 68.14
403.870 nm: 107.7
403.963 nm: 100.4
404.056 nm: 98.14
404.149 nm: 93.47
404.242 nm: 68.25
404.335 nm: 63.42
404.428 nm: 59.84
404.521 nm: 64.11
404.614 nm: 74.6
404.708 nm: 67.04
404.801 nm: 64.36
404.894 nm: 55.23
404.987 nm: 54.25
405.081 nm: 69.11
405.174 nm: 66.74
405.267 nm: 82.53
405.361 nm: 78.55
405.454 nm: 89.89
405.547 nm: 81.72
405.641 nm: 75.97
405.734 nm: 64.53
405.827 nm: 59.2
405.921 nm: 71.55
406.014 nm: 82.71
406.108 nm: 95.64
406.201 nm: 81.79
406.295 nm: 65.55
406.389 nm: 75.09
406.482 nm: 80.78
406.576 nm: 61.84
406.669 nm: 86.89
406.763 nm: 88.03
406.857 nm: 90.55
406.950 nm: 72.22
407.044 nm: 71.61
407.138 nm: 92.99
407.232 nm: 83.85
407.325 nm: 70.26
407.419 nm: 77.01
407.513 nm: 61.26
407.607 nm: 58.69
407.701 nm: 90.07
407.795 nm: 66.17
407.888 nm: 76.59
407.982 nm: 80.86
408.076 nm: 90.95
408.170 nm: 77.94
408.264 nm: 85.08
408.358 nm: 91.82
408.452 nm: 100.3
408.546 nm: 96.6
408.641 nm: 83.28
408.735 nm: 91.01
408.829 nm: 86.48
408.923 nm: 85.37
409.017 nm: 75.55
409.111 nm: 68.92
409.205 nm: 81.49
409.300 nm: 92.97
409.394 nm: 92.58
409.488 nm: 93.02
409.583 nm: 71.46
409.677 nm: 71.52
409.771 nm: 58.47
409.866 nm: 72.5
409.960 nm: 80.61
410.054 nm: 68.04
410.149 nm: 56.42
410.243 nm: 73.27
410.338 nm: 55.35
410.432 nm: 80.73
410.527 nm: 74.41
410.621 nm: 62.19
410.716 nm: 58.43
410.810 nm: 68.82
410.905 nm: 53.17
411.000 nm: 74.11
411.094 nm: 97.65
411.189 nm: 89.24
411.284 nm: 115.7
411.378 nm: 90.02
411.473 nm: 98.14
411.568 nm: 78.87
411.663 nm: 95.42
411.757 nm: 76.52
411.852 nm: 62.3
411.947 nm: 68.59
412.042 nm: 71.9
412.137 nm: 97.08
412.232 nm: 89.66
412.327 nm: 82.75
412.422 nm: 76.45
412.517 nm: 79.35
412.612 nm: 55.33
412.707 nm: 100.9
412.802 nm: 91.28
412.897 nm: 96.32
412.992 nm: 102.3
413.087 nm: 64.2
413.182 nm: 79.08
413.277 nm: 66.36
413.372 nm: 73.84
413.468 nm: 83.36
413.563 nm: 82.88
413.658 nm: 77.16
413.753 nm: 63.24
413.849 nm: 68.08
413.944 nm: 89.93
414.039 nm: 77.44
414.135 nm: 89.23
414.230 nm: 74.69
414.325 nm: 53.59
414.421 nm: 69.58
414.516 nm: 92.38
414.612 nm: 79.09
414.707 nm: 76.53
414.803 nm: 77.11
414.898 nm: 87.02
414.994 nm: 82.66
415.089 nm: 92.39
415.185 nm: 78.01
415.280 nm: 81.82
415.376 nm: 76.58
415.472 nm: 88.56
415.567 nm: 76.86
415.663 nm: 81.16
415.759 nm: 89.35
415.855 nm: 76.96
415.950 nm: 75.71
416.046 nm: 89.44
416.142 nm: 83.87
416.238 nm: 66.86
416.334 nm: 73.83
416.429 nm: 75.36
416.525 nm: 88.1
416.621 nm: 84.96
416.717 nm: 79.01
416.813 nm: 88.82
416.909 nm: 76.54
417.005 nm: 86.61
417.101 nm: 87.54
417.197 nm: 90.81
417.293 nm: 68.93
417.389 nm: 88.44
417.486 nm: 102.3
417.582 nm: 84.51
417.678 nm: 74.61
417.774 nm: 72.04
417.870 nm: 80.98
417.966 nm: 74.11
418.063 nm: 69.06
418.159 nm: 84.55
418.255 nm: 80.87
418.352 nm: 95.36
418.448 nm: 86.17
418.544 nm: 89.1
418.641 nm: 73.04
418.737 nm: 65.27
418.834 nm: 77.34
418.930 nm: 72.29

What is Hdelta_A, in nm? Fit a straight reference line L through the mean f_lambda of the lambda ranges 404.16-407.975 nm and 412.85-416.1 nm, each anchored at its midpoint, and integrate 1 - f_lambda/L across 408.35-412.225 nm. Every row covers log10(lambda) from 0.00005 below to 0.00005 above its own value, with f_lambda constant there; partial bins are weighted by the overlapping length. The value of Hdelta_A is -0.14 nm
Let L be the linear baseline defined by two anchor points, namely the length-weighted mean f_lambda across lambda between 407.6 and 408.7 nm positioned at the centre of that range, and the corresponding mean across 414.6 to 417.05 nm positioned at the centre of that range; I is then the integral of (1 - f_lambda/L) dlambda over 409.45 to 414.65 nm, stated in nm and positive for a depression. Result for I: 0.32 nm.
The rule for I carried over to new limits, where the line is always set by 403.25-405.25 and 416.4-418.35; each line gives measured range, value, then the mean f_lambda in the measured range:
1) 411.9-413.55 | -0.042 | 81.1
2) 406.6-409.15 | -0.184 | 81.4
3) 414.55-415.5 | -0.015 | 82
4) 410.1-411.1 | 0.133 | 67.4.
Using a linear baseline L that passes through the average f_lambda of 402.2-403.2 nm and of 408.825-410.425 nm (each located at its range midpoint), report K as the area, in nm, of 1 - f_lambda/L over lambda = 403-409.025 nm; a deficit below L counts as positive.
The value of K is 0.270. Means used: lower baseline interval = 87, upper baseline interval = 75.4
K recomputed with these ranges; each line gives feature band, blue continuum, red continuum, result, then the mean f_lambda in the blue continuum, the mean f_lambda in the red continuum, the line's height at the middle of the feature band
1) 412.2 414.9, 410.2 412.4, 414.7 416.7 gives 0.032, 78.9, 81.2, 80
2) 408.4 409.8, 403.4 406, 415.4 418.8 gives -0.129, 74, 81.4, 76.6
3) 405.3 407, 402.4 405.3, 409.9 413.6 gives -0.010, 77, 78.7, 77.5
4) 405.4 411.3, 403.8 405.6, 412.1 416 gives -0.043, 75.6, 80.4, 77.5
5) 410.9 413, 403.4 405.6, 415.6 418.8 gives -0.164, 74.9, 81.3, 78.6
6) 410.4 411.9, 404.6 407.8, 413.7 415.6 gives -0.052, 74.6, 78.8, 77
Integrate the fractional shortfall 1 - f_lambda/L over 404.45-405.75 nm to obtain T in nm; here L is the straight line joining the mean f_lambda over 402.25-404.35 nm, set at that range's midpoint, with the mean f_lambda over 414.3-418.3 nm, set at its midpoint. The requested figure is 0.20 nm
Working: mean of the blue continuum 83.7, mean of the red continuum 80.8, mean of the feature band 70.6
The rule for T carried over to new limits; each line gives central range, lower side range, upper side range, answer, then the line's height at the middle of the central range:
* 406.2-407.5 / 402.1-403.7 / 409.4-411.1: -0.031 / 76.1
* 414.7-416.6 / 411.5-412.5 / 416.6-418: 0.021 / 82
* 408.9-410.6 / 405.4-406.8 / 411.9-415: 0.077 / 78.3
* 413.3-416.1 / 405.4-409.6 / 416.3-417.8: 0.100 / 82.3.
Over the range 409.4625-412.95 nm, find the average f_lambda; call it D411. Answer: 77.9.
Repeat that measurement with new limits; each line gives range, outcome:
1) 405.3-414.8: 78.8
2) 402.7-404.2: 83.9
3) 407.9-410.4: 80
